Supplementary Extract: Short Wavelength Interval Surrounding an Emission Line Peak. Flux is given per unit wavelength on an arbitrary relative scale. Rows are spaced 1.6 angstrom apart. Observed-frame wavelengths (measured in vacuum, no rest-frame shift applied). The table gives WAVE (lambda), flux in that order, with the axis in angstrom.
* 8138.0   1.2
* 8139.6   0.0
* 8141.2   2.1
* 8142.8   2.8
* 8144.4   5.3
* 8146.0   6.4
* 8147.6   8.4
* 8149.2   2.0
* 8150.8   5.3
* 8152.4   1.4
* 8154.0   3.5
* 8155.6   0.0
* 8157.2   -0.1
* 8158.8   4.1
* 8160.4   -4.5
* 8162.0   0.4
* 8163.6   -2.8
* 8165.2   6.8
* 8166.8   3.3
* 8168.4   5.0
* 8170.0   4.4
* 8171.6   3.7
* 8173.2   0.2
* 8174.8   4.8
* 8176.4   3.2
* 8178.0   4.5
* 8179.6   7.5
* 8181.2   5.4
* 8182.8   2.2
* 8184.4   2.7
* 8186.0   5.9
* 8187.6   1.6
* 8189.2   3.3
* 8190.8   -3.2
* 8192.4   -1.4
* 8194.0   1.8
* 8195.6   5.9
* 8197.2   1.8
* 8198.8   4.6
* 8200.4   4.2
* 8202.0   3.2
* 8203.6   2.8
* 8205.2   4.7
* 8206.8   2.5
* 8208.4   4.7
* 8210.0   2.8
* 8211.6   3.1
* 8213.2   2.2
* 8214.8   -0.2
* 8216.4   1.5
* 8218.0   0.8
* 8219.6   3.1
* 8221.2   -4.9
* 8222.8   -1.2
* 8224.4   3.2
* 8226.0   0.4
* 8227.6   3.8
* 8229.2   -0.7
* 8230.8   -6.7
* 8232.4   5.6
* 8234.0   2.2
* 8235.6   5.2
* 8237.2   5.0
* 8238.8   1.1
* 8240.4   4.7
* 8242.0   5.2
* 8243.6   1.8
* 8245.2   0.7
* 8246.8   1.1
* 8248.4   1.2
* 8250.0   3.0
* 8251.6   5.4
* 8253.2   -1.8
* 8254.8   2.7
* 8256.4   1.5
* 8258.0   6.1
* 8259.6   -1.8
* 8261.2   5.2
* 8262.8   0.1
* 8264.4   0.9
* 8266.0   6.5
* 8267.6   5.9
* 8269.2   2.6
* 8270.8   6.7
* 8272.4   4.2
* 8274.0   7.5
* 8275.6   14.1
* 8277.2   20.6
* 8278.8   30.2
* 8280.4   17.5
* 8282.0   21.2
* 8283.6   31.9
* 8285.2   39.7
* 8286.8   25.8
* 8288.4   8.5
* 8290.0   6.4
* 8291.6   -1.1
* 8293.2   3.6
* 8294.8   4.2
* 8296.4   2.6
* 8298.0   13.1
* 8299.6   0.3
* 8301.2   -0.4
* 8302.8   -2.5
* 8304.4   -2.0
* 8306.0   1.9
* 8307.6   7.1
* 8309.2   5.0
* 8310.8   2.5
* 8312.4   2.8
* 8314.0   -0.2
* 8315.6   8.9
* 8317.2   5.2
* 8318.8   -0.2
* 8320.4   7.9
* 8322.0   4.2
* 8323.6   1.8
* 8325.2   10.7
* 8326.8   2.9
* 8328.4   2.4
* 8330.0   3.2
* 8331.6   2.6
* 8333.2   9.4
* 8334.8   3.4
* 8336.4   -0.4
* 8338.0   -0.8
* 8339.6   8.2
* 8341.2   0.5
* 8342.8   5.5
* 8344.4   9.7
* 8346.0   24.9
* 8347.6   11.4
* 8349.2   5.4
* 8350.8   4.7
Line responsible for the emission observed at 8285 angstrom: [O II]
